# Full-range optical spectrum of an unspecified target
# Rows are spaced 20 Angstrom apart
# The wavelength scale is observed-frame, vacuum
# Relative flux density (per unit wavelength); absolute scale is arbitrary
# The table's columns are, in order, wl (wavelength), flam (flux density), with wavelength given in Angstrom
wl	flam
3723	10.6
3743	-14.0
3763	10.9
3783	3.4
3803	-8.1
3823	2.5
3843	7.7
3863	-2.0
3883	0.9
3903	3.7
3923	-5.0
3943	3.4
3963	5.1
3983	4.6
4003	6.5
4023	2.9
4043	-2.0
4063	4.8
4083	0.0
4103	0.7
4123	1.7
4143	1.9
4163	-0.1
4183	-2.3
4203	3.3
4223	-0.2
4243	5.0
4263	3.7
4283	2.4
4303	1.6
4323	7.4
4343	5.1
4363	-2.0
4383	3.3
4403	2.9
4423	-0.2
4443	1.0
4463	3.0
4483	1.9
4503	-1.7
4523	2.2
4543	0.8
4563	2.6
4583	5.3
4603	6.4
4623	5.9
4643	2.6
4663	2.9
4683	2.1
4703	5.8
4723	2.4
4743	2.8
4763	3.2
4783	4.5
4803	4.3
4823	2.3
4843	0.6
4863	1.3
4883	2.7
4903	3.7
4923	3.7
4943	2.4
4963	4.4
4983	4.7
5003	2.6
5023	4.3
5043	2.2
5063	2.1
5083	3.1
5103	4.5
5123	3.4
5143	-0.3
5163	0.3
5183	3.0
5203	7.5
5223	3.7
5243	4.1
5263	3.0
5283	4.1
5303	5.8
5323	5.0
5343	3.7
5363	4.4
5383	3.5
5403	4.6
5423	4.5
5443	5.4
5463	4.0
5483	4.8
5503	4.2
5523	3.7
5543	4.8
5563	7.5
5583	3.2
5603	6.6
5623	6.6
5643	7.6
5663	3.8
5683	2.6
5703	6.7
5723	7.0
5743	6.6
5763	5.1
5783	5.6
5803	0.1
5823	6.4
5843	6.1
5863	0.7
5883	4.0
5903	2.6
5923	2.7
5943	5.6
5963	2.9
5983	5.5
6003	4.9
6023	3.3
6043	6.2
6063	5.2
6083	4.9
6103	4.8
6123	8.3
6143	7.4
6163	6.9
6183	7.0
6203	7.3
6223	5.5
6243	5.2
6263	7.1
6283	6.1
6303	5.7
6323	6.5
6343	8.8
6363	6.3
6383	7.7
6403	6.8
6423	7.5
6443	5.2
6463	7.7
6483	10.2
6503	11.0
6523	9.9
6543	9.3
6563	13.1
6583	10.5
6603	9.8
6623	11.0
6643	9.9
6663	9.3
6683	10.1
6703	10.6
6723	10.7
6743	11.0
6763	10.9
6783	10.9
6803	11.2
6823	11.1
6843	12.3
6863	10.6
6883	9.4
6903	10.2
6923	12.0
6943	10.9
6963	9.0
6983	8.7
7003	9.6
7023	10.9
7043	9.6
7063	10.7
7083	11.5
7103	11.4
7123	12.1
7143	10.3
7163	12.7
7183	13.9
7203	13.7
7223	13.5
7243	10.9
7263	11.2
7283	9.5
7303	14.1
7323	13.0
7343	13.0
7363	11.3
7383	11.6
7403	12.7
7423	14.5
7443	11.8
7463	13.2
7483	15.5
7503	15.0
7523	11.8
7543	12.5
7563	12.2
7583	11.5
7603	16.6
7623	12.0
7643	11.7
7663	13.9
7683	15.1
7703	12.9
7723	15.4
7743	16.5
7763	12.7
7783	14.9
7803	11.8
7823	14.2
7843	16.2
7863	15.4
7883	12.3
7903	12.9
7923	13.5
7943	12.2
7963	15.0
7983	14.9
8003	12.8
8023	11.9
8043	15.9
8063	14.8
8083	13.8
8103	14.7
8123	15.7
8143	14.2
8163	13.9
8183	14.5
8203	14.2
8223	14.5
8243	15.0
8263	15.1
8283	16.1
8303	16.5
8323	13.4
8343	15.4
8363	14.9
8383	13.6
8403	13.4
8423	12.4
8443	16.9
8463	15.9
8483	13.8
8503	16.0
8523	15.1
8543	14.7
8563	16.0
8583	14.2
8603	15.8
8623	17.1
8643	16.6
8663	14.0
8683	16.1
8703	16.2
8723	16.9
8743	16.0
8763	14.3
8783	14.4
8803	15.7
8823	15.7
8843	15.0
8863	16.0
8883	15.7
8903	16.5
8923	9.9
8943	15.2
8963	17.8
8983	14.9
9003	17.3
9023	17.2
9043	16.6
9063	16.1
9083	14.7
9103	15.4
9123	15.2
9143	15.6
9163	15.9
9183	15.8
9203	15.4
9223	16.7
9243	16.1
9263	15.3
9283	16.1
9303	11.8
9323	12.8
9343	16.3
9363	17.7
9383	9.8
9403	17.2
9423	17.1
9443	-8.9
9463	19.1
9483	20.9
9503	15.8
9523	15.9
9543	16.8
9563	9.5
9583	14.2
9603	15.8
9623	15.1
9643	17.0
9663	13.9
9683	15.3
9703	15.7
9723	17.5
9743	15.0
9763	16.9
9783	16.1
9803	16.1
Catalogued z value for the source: 0.62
